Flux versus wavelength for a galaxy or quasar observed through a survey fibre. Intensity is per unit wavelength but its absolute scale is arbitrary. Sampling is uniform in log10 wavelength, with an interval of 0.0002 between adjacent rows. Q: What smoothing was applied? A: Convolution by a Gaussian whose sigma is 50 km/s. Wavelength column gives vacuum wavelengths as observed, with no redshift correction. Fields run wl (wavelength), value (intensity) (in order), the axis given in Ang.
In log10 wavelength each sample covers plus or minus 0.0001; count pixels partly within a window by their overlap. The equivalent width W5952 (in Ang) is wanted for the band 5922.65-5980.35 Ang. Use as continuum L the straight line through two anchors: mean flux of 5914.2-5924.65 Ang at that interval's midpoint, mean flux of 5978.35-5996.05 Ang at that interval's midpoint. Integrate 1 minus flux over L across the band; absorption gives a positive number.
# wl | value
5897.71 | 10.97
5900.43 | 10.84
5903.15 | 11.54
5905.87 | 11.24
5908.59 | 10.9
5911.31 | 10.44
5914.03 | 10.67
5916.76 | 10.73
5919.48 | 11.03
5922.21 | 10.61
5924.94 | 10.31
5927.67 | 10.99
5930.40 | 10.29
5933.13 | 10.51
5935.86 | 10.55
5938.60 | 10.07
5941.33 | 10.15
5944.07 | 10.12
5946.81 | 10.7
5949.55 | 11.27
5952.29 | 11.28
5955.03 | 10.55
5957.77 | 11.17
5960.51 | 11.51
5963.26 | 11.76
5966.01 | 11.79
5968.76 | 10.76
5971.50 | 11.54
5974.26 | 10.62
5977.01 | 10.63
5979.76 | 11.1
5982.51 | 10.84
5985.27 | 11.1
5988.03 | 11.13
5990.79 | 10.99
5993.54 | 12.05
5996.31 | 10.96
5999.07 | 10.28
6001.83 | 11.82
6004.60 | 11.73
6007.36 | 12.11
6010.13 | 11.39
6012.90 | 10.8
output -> 0.6 Ang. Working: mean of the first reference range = 10.7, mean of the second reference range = 11.2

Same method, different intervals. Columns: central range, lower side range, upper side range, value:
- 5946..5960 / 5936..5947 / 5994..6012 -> -0.8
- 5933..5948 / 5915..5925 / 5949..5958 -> 0.8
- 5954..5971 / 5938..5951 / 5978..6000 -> -0.9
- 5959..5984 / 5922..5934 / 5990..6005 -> -0.4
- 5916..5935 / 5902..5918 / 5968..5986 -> 0.5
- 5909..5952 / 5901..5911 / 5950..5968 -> 2.4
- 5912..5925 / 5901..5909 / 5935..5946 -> 0.2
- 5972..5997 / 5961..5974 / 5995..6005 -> 0.4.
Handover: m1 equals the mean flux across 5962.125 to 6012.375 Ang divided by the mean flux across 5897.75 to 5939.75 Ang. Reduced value 1.05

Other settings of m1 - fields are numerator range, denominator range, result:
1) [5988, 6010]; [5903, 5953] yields 1.07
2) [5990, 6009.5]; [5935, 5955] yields 1.08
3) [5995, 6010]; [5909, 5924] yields 1.06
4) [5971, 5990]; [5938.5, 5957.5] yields 1.03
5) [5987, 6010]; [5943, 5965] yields 1.03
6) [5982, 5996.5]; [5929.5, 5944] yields 1.09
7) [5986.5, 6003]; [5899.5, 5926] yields 1.03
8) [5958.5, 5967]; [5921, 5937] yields 1.10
